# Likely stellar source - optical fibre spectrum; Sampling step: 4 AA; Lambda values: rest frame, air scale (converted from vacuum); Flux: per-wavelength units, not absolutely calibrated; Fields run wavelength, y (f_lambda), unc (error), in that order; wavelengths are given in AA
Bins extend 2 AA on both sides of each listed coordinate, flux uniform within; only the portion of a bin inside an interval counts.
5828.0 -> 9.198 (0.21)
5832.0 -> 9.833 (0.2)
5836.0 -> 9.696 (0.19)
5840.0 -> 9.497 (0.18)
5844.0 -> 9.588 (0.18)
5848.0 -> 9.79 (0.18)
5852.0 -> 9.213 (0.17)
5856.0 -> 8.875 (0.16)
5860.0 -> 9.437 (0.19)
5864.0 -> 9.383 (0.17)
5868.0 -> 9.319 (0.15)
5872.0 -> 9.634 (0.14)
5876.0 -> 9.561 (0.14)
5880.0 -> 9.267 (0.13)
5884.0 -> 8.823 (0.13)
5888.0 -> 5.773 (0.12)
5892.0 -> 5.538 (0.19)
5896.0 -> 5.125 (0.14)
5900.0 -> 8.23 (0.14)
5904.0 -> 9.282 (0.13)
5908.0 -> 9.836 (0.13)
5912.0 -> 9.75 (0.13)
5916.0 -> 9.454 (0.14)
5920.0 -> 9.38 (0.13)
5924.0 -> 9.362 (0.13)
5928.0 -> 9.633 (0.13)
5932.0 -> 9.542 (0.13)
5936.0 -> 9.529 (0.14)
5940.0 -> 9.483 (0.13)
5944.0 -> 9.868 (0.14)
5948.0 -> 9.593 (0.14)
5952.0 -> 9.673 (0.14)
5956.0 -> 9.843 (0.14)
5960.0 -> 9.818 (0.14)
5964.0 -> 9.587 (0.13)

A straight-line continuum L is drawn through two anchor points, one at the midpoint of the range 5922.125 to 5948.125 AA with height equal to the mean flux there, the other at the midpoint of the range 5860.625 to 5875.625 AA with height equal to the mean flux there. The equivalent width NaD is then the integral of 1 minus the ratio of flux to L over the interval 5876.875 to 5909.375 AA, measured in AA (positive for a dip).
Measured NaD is 6.0 AA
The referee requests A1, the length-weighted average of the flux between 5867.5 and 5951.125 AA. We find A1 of 8.86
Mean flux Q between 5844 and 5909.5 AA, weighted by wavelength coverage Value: 8.59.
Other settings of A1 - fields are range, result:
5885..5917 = 7.85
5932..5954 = 9.62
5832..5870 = 9.44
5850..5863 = 9.19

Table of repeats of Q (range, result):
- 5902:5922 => 9.54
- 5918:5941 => 9.49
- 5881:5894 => 6.91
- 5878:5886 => 9.04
